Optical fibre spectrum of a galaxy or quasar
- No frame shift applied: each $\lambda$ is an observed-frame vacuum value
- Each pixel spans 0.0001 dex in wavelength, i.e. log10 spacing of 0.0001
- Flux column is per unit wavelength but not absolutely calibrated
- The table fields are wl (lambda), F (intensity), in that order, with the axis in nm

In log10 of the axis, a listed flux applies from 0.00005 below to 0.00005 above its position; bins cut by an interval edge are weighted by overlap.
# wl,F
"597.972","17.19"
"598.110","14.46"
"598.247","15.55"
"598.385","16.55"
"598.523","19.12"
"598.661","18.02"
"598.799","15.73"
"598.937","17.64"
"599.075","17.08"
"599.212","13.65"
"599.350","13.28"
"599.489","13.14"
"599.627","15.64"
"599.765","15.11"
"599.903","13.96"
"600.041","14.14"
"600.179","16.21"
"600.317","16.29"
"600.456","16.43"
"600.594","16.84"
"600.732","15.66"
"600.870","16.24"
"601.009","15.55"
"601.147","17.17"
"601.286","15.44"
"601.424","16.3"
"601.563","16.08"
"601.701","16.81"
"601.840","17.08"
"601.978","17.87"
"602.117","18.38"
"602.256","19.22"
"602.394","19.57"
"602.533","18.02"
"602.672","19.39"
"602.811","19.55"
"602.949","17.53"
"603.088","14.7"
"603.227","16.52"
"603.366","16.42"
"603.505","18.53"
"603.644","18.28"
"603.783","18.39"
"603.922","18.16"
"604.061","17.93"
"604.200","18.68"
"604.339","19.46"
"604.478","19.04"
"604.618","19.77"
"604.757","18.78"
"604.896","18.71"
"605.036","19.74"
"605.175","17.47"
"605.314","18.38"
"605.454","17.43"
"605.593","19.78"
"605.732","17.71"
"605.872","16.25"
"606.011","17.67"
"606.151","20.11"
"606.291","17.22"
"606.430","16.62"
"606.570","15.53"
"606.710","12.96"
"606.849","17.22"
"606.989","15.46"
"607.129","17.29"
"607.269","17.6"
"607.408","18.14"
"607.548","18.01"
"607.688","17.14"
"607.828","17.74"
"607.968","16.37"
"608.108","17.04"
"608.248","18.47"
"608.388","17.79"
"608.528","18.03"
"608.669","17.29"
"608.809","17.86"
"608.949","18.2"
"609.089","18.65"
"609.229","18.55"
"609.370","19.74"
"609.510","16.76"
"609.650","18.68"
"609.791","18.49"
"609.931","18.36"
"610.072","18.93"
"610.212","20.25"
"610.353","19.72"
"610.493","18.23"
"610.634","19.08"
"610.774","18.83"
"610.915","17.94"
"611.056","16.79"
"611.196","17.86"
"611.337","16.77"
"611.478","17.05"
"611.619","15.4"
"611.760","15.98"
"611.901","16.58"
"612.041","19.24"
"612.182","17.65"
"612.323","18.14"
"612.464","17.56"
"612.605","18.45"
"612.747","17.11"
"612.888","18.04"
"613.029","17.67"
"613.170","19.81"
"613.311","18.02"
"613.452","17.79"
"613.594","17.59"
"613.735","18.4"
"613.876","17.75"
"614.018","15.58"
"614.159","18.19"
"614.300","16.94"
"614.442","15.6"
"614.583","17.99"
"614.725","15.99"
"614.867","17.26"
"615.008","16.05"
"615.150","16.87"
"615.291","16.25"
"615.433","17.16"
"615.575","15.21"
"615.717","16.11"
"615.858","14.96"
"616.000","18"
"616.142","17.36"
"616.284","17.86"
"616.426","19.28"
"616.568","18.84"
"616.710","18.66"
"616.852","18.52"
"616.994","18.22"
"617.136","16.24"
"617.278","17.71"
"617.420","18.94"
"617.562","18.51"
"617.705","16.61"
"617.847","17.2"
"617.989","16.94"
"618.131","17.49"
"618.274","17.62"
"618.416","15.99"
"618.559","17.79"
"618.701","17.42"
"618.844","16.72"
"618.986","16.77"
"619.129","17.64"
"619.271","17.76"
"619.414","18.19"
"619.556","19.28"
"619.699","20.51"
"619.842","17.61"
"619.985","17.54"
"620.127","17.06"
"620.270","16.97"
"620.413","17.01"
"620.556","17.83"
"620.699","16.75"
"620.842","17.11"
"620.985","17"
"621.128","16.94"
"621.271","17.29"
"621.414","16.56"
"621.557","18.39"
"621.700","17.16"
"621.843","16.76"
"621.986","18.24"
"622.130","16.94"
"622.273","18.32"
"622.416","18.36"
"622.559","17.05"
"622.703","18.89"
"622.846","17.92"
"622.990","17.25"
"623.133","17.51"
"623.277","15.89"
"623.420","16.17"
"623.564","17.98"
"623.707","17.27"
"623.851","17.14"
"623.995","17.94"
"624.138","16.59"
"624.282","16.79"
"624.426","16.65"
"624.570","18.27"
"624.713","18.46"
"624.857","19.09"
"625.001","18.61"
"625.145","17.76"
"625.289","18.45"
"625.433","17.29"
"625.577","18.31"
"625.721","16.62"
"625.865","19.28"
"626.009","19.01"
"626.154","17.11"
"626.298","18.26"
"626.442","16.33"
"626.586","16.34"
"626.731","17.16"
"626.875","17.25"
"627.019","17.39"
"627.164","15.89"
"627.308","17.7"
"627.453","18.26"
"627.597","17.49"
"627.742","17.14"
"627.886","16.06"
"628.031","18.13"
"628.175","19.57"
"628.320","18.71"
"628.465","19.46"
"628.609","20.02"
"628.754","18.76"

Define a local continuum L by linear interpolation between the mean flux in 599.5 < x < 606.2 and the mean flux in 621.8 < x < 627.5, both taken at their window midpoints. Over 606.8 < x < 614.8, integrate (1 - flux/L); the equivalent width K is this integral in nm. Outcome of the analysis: -0.13 nm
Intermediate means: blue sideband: 17.4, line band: 17.7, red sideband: 17.6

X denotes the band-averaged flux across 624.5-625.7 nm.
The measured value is 18.2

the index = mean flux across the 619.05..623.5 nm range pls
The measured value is 17.5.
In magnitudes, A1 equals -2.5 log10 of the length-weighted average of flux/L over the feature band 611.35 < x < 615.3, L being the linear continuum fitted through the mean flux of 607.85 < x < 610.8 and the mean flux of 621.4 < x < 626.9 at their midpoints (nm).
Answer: 0.05 mag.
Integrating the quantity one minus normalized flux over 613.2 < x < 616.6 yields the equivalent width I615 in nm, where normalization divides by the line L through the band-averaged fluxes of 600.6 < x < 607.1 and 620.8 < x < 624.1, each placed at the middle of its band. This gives 0.064 nm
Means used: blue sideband 17.6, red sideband 17.4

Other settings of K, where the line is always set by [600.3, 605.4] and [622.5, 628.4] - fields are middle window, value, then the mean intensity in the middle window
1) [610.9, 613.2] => 0.02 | 17.5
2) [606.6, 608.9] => 0.07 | 17.1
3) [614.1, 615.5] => 0.07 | 16.8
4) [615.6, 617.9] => 0.00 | 17.6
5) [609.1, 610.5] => -0.09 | 18.8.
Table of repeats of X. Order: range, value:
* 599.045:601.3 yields 15.4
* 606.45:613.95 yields 17.7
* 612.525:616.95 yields 17.4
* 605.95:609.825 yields 17.5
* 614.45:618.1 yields 17.3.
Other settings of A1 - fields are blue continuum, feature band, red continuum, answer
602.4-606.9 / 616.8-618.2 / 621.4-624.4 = -0.01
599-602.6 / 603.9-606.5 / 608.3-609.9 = -0.07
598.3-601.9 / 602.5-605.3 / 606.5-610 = -0.10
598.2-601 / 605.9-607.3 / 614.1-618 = -0.02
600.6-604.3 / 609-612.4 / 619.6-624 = -0.04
